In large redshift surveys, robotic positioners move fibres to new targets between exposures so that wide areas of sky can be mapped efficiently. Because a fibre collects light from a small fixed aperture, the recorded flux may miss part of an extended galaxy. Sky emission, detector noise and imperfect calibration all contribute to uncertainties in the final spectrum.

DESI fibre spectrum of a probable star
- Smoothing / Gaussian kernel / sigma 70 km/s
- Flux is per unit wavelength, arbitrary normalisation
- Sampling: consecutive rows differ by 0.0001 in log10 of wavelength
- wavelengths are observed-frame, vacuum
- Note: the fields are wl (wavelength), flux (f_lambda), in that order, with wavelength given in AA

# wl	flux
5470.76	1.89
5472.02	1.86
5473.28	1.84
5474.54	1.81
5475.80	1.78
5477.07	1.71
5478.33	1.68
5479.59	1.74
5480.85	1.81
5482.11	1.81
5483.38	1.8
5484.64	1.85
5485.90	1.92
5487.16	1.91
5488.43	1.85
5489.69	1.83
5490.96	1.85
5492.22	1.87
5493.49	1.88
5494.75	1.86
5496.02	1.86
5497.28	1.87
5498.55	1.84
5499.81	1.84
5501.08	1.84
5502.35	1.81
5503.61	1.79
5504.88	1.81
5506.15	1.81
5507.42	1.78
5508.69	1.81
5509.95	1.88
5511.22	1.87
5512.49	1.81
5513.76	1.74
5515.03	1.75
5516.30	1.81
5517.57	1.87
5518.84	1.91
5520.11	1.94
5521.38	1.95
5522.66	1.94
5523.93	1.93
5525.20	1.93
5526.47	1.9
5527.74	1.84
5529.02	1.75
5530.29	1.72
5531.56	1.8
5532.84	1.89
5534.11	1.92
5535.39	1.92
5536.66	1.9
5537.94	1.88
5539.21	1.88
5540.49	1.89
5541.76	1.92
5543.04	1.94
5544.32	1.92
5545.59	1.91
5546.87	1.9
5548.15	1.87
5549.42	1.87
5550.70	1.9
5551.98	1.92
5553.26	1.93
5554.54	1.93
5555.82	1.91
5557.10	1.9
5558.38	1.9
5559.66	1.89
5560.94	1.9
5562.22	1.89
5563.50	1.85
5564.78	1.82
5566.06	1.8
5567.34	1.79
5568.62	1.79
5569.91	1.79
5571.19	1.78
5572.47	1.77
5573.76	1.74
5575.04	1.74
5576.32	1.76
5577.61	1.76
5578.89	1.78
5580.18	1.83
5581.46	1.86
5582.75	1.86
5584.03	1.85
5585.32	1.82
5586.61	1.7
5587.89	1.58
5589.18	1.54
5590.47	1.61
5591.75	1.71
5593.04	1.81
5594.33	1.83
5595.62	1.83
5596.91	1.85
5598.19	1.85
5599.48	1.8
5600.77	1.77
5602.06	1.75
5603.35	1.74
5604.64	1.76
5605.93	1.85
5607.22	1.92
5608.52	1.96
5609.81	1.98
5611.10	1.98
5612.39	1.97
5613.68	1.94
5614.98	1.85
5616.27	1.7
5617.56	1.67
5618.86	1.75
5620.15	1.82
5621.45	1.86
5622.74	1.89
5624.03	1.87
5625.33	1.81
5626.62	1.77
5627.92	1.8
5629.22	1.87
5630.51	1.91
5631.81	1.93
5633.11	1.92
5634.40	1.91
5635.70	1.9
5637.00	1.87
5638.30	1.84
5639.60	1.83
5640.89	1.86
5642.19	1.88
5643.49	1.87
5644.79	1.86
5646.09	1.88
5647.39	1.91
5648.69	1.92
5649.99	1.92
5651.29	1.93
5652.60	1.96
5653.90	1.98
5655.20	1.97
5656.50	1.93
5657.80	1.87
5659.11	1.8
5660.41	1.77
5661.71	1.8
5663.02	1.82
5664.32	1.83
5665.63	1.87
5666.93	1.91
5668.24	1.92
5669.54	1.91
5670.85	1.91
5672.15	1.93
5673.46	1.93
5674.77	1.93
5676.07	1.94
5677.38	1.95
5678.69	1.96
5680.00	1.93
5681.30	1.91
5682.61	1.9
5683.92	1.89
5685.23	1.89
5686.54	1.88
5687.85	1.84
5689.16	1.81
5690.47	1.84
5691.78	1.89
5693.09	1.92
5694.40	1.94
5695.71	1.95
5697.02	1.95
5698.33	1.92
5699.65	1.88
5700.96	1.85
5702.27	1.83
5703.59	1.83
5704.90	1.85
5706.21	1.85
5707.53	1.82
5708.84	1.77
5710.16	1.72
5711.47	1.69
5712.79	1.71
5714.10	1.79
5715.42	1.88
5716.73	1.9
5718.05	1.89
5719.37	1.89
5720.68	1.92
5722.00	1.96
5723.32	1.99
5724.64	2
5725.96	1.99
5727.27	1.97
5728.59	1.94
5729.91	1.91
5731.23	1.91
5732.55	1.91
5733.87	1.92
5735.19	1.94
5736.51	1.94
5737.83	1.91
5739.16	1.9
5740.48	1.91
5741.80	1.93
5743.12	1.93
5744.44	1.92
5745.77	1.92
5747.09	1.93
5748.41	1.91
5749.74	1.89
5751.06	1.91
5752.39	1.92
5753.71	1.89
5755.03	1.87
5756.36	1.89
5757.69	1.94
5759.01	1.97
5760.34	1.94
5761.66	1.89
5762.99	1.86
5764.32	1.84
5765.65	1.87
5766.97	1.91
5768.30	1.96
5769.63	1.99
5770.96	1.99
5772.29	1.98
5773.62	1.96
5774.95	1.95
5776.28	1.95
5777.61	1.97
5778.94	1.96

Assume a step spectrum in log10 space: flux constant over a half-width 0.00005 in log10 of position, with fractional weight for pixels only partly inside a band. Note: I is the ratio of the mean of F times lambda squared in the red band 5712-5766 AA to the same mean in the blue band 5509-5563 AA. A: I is 1.1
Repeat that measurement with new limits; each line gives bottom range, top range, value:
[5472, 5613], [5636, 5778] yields 1.10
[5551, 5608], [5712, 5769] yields 1.12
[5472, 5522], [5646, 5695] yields 1.10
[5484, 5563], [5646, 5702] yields 1.07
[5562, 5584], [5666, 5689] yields 1.10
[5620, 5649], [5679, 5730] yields 1.03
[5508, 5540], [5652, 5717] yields 1.07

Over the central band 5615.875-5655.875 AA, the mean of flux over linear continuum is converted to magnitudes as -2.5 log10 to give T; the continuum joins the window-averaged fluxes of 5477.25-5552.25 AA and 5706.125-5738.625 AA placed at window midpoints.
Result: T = 0.00 mag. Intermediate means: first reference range 1.85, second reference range 1.89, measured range 1.87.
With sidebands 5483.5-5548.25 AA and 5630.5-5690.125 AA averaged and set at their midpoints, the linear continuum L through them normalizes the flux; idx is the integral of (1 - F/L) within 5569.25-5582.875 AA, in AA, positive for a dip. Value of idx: 0.6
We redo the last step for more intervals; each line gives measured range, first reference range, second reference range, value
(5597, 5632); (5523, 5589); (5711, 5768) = 0.4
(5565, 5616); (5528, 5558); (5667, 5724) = 2.2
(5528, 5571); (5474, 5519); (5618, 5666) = -0.7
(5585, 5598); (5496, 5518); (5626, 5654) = 0.9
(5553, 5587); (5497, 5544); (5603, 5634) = 0.5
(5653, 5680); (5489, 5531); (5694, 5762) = -0.2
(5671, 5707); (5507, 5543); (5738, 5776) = 0.1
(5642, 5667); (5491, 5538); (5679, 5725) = -0.2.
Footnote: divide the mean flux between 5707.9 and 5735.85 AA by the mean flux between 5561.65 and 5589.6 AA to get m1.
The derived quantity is 1.06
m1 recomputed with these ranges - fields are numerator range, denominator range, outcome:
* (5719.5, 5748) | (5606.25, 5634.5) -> 1.04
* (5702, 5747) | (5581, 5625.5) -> 1.04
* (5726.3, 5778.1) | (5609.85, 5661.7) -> 1.03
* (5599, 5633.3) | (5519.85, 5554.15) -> 0.98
